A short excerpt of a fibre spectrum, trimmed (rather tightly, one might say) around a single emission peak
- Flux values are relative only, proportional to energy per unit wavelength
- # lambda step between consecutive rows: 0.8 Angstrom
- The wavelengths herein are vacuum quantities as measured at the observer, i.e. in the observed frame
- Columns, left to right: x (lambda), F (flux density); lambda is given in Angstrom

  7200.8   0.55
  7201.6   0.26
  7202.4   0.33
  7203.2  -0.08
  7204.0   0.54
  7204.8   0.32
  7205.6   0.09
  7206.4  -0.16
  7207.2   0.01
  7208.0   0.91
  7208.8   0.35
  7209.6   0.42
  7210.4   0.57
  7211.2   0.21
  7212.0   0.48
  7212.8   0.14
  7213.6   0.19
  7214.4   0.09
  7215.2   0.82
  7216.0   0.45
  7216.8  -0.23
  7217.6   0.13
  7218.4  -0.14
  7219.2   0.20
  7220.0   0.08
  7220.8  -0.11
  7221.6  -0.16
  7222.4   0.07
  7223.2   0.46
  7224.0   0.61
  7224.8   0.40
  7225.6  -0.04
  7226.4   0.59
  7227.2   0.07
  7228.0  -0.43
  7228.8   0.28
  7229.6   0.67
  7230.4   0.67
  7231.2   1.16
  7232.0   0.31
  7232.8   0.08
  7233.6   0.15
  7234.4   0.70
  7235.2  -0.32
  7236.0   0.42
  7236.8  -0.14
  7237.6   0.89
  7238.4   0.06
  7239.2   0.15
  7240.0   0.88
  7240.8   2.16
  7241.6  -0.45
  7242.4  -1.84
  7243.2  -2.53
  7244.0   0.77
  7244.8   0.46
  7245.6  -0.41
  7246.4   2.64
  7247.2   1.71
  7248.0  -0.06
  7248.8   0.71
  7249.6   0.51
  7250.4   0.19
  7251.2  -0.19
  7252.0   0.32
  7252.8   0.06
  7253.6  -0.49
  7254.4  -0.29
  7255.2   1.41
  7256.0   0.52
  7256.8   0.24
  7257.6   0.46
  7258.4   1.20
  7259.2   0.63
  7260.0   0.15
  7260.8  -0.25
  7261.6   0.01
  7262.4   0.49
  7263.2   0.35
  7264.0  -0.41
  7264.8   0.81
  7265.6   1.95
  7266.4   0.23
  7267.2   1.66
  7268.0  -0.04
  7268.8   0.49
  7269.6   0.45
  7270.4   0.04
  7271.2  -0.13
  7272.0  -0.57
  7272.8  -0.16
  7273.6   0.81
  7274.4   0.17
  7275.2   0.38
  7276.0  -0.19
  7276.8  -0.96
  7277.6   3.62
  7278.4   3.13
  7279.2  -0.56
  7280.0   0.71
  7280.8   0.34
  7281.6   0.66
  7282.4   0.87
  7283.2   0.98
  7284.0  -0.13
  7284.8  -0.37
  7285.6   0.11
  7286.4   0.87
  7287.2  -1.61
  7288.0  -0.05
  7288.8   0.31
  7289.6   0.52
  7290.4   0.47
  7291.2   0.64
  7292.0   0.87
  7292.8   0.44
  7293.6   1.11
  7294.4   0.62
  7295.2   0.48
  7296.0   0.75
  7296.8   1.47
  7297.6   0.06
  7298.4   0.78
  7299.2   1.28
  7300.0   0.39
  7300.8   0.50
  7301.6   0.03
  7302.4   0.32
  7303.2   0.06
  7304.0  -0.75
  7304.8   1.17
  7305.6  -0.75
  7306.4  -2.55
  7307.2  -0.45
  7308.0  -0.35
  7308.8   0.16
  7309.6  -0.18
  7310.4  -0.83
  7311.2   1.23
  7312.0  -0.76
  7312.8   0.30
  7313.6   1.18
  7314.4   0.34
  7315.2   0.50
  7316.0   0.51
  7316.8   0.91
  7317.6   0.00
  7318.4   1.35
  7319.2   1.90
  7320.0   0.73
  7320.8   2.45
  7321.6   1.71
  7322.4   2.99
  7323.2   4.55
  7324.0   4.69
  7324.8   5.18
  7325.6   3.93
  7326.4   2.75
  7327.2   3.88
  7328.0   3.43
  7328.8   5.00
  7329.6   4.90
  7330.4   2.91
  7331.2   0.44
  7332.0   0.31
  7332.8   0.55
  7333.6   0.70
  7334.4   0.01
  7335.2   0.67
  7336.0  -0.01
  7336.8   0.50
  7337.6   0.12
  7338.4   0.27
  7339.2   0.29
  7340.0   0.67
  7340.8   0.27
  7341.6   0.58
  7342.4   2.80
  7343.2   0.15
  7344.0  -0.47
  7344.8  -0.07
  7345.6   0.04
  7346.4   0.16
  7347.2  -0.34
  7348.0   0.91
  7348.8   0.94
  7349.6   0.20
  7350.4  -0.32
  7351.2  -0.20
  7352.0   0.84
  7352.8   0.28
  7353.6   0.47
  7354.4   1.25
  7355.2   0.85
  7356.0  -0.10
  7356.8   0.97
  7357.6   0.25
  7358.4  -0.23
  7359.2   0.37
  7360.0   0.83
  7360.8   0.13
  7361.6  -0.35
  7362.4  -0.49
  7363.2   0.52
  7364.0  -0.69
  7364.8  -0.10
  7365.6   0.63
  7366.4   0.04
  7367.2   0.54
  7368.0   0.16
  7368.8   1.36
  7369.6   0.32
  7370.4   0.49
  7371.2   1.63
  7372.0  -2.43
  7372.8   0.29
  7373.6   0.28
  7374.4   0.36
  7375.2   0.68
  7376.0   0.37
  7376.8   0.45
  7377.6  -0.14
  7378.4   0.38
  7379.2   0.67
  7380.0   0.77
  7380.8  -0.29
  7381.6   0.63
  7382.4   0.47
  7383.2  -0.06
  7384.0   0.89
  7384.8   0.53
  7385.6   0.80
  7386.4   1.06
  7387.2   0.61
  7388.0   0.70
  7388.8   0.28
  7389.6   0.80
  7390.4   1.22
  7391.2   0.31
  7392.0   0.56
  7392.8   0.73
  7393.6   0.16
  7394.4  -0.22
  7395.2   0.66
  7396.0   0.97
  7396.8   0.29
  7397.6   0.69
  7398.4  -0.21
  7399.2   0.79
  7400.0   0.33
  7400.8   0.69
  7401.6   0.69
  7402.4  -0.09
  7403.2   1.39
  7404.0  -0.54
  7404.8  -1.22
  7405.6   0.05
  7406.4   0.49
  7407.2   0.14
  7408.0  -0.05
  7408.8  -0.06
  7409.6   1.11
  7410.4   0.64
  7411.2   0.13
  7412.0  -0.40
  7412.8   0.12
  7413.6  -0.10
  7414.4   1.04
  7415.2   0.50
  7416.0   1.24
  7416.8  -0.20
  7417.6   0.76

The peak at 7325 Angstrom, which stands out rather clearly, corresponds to [O II]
